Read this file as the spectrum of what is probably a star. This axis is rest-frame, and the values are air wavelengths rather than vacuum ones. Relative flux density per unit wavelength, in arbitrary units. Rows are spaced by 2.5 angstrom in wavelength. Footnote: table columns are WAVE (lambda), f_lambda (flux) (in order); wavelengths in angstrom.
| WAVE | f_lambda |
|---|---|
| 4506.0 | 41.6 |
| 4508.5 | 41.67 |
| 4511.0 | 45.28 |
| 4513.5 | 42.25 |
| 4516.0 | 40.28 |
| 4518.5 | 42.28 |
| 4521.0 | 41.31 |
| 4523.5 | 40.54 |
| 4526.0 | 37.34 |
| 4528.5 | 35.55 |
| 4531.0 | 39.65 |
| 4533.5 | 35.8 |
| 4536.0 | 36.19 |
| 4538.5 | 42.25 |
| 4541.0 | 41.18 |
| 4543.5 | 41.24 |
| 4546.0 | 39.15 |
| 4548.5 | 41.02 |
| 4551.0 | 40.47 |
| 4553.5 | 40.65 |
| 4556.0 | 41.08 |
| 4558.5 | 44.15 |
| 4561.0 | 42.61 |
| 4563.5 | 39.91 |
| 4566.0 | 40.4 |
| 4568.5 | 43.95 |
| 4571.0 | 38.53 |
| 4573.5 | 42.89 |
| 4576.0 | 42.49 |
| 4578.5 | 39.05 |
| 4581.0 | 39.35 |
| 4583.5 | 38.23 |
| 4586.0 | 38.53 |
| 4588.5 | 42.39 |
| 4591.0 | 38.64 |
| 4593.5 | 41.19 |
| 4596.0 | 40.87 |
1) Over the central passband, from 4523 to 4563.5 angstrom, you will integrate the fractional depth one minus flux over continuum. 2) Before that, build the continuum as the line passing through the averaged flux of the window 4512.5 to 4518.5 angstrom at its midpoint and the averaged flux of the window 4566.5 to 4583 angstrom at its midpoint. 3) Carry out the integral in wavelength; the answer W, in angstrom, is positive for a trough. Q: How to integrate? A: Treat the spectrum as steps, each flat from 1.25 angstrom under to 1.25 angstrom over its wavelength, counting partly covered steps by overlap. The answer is 1.24 angstrom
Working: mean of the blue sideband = 41.4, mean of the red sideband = 40.9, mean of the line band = 39.9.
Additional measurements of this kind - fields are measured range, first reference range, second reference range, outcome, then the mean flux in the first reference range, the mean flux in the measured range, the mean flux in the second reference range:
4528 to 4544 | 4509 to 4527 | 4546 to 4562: 1.0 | 41.4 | 38.9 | 41.5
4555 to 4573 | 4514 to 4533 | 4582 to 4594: -0.9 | 39.5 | 41.6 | 39.7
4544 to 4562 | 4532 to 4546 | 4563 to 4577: -0.5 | 39.3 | 41.3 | 41.4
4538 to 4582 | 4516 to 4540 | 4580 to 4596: -1.8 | 39.1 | 41.1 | 39.8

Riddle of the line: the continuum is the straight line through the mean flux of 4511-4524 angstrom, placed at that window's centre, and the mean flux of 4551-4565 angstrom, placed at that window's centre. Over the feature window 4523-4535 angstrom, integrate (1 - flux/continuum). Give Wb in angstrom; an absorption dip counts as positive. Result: 1.2 angstrom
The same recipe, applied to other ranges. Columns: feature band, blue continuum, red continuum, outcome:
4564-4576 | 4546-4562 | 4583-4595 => -0.2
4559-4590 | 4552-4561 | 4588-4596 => 0.4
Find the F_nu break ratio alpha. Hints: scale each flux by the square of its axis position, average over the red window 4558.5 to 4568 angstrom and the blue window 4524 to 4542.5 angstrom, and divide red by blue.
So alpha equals 1.1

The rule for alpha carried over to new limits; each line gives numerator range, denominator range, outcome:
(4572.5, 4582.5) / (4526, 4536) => 1.13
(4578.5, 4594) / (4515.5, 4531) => 1.03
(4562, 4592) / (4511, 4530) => 1.03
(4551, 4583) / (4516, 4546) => 1.06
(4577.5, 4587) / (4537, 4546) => 0.96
